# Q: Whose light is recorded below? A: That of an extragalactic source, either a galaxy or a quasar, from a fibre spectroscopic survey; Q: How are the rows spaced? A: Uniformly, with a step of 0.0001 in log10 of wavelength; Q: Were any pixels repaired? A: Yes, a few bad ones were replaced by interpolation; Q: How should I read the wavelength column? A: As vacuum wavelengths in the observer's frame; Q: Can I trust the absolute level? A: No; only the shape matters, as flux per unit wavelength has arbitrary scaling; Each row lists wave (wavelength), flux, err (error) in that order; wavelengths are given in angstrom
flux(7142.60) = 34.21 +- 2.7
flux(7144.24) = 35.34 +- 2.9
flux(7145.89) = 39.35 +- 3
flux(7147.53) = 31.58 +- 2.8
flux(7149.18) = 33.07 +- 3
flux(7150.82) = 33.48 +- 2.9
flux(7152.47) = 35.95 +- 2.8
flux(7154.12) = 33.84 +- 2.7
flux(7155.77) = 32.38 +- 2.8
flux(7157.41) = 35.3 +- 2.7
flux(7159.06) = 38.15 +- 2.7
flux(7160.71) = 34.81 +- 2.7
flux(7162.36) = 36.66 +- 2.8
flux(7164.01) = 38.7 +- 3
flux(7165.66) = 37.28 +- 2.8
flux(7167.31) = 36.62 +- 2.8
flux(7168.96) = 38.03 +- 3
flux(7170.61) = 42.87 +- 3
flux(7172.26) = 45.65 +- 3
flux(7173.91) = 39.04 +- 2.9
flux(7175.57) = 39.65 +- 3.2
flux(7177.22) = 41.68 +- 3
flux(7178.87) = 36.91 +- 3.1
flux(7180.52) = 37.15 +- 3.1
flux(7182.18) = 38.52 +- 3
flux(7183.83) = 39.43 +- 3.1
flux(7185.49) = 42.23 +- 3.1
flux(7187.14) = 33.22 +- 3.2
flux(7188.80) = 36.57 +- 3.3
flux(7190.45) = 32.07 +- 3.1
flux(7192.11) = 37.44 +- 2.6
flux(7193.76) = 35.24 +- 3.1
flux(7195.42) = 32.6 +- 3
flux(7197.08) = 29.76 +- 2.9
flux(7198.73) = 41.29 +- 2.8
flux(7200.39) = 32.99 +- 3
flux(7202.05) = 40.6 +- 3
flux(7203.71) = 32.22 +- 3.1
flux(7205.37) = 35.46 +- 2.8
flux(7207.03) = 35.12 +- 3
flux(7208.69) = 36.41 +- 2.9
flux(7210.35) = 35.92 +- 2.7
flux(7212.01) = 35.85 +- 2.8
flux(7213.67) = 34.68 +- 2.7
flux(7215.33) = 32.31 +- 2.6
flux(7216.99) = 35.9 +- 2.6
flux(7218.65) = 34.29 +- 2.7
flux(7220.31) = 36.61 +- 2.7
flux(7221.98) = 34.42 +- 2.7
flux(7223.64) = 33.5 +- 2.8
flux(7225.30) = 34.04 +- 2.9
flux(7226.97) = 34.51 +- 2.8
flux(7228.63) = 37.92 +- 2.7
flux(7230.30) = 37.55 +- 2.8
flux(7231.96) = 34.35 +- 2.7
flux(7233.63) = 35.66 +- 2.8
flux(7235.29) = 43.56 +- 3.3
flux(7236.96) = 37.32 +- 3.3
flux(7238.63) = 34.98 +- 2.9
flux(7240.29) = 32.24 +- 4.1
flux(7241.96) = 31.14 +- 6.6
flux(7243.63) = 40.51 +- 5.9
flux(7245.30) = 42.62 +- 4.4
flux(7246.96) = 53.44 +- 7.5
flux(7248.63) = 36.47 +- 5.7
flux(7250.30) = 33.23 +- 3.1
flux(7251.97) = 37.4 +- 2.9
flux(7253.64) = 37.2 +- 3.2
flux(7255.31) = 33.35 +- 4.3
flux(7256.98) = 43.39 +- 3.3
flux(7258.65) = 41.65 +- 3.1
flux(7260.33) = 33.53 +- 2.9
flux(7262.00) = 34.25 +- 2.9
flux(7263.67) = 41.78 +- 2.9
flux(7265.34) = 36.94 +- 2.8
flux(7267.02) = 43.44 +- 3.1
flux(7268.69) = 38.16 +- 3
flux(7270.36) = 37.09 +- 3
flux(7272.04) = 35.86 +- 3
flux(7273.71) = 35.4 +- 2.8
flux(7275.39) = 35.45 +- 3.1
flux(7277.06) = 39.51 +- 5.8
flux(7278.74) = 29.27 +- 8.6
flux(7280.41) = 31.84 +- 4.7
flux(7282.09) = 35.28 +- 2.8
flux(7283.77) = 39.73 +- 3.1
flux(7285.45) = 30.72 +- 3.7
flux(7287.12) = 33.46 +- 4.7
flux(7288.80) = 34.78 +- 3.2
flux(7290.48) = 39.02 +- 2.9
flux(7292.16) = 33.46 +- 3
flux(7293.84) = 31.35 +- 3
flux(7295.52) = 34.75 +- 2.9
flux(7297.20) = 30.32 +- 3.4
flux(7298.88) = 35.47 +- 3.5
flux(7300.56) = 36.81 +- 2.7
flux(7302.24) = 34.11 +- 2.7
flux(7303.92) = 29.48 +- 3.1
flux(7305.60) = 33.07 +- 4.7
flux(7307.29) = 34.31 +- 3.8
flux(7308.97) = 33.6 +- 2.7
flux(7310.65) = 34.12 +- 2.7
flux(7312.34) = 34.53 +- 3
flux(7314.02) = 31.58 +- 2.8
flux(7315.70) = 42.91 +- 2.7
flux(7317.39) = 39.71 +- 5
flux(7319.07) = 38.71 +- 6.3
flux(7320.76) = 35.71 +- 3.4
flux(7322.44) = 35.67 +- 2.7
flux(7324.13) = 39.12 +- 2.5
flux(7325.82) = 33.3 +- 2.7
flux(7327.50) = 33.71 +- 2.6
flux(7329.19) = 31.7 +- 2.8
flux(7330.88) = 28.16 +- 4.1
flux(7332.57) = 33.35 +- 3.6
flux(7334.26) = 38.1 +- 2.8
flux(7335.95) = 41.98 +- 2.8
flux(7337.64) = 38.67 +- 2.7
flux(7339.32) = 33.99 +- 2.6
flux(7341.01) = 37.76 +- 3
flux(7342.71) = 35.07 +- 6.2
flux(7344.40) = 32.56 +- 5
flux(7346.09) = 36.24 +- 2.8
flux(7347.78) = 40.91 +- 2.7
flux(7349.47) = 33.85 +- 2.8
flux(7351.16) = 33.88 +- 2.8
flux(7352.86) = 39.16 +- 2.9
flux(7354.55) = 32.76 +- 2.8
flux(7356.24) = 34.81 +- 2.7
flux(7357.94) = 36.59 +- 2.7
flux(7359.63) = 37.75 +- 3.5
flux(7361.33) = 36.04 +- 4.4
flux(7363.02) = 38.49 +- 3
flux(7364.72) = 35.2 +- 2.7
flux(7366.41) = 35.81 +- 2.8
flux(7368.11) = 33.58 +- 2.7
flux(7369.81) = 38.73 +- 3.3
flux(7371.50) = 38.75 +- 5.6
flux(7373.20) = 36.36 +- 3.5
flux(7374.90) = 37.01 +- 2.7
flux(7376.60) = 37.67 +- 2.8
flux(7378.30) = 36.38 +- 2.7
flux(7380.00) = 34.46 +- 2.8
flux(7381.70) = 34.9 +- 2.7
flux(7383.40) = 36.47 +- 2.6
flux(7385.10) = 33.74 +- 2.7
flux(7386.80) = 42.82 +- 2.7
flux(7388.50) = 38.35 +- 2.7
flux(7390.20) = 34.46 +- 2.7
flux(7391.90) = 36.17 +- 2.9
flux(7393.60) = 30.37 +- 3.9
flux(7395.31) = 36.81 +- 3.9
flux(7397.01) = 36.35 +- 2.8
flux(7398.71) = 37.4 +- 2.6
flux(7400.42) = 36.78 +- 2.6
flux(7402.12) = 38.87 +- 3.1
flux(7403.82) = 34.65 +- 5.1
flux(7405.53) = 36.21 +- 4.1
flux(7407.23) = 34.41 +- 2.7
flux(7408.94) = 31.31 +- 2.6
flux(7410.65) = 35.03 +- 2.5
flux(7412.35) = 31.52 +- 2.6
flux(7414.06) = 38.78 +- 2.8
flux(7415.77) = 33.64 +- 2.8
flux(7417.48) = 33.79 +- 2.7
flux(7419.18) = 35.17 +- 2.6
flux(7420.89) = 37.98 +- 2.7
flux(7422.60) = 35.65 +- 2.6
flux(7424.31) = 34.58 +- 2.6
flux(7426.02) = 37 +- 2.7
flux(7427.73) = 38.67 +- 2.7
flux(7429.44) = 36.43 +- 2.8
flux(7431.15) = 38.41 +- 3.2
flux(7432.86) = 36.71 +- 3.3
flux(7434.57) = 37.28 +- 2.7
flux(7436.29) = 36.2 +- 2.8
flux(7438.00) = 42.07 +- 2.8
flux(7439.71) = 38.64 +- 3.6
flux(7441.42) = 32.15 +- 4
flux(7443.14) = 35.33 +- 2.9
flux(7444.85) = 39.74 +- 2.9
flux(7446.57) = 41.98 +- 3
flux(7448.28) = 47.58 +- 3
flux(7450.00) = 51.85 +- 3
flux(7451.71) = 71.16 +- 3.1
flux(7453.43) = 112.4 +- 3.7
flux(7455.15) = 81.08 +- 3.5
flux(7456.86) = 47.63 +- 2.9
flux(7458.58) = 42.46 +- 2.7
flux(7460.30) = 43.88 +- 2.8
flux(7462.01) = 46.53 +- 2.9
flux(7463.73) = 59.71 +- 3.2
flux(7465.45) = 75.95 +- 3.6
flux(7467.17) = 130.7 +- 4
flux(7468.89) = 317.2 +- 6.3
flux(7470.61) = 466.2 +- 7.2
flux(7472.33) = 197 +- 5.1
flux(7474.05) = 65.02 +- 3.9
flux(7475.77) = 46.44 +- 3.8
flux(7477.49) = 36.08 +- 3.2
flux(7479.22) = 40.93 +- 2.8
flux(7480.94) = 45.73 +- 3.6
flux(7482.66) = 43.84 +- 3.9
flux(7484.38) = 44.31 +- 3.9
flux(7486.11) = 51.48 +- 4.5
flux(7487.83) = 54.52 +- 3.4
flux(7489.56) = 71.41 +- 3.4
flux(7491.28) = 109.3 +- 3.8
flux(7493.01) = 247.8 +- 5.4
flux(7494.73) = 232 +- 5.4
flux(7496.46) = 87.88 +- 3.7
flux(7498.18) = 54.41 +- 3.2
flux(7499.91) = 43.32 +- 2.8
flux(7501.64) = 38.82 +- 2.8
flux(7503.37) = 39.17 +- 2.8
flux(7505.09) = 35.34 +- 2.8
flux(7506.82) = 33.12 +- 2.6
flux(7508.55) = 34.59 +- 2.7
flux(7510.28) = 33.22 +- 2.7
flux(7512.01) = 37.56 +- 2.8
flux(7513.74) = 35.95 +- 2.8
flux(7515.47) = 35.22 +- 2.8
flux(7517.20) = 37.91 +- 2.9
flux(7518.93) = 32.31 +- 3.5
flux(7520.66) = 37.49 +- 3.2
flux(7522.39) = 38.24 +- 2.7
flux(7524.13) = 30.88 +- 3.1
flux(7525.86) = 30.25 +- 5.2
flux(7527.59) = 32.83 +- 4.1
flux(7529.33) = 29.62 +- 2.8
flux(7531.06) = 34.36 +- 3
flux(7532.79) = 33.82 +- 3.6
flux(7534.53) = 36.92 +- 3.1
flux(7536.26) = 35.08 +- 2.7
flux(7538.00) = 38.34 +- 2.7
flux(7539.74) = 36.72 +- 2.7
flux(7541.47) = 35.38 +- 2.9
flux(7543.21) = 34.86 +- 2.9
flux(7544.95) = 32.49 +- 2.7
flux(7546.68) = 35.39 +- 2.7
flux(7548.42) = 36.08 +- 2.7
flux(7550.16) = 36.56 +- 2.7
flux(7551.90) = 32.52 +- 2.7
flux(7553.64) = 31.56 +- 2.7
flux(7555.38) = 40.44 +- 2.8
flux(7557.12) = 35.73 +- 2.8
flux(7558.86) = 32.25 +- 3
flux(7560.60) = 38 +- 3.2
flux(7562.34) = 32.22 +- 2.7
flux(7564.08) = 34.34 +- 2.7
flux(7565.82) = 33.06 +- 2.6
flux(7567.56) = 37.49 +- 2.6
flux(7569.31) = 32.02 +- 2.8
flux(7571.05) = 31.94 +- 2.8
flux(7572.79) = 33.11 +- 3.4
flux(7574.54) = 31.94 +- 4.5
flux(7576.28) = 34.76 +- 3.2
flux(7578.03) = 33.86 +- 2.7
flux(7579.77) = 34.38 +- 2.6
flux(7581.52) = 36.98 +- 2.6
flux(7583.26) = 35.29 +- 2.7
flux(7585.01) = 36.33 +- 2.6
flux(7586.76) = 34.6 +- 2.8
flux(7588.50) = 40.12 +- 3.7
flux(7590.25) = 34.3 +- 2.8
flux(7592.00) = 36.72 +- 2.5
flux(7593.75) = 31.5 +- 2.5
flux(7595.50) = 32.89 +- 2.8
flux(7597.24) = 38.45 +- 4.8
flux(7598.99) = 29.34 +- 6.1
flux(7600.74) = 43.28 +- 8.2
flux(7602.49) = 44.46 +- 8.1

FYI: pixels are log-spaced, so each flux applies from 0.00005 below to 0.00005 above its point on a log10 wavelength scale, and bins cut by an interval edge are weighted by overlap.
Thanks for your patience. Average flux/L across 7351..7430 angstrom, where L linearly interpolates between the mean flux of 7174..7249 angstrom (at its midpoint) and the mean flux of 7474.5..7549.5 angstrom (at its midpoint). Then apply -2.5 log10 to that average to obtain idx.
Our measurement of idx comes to 0.245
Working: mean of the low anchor 36.6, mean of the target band 36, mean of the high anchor 51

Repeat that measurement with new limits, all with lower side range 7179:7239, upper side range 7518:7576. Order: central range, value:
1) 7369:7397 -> -0.04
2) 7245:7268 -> -0.10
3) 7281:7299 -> 0.04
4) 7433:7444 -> -0.06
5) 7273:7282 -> 0.04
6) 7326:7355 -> 0.00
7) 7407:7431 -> -0.01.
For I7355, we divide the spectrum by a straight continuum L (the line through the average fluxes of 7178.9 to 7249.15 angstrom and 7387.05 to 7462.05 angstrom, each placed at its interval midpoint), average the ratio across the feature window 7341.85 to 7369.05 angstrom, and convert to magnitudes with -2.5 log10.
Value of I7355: 0.11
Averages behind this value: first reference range 36.4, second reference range 41.2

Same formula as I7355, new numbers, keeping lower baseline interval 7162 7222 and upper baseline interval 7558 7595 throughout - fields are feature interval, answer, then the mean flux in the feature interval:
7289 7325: 0.03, 35.1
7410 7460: -0.23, 43.5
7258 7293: 0.00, 36.2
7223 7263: -0.02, 37.3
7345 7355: -0.01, 36.2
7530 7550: -0.02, 35.4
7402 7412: 0.03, 34.6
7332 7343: -0.04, 37.2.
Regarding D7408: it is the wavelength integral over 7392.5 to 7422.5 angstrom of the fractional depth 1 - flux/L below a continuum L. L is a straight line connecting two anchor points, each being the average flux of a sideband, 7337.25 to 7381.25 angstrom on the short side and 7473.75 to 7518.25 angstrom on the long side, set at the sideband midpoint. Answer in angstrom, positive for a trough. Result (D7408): 6.8 angstrom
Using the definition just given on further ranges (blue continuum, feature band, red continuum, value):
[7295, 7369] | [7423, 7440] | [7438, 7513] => 7.49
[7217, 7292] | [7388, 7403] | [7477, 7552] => 2.74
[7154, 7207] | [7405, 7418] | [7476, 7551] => 3.40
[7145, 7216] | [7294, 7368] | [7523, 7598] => 0.69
